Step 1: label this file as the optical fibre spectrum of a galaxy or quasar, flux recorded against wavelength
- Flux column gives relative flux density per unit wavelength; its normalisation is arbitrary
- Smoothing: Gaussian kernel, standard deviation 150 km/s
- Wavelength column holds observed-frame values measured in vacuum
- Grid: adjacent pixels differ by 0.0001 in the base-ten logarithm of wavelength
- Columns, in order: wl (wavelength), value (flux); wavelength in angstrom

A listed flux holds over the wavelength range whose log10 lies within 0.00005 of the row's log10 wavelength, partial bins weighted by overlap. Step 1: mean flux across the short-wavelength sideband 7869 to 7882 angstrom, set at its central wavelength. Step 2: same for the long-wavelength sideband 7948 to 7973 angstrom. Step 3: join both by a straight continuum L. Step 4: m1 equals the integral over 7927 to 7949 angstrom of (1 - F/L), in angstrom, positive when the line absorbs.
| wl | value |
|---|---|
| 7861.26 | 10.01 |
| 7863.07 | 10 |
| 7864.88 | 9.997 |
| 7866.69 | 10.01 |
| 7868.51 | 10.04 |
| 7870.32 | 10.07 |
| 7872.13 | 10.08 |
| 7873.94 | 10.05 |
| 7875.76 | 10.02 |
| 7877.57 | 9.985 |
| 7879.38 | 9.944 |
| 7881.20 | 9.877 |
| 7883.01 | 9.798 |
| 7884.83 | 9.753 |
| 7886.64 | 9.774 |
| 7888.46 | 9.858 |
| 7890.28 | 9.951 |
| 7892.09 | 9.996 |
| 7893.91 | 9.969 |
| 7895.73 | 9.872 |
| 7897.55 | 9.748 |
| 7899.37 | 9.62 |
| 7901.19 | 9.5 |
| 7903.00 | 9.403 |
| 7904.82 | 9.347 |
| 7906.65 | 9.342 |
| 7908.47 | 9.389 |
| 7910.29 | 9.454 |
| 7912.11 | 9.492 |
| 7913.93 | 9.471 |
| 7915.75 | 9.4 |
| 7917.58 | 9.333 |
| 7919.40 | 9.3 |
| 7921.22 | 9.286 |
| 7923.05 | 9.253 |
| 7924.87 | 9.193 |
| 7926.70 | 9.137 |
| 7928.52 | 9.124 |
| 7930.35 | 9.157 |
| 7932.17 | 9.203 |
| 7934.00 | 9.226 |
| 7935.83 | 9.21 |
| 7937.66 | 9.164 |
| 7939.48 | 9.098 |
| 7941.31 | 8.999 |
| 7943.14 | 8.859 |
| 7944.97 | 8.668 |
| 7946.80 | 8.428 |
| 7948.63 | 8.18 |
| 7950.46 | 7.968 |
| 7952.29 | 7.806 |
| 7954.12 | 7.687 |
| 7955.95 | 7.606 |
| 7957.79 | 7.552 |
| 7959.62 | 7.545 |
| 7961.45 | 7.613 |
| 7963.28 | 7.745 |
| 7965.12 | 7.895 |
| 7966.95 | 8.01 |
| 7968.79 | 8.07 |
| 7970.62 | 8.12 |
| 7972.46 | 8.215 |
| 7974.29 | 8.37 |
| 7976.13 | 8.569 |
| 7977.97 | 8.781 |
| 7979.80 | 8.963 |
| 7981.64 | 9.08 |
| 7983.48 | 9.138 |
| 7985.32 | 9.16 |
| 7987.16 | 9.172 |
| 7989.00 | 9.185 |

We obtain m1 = -1.4 angstrom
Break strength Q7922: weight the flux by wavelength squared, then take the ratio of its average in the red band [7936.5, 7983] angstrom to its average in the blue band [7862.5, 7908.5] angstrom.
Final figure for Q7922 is 0.9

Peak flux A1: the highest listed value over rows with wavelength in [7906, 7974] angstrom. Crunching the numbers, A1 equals 9.492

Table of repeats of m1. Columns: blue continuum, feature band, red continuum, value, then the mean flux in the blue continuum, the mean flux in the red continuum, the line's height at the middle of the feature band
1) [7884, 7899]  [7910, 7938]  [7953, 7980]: -0.7 angstrom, 9.86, 8.02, 9.06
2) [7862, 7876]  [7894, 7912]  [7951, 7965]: -0.8 angstrom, 10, 7.67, 9.13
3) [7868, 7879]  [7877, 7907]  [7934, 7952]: -0.2 angstrom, 10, 8.72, 9.69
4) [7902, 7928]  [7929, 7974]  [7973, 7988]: 3.7 angstrom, 9.34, 8.89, 9.09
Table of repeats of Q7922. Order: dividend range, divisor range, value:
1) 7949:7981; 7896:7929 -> 0.87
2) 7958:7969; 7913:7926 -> 0.84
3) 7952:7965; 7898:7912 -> 0.82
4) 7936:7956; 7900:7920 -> 0.91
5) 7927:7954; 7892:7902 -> 0.91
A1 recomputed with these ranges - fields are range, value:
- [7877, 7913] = 9.996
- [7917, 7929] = 9.333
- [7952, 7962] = 7.806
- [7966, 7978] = 8.781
